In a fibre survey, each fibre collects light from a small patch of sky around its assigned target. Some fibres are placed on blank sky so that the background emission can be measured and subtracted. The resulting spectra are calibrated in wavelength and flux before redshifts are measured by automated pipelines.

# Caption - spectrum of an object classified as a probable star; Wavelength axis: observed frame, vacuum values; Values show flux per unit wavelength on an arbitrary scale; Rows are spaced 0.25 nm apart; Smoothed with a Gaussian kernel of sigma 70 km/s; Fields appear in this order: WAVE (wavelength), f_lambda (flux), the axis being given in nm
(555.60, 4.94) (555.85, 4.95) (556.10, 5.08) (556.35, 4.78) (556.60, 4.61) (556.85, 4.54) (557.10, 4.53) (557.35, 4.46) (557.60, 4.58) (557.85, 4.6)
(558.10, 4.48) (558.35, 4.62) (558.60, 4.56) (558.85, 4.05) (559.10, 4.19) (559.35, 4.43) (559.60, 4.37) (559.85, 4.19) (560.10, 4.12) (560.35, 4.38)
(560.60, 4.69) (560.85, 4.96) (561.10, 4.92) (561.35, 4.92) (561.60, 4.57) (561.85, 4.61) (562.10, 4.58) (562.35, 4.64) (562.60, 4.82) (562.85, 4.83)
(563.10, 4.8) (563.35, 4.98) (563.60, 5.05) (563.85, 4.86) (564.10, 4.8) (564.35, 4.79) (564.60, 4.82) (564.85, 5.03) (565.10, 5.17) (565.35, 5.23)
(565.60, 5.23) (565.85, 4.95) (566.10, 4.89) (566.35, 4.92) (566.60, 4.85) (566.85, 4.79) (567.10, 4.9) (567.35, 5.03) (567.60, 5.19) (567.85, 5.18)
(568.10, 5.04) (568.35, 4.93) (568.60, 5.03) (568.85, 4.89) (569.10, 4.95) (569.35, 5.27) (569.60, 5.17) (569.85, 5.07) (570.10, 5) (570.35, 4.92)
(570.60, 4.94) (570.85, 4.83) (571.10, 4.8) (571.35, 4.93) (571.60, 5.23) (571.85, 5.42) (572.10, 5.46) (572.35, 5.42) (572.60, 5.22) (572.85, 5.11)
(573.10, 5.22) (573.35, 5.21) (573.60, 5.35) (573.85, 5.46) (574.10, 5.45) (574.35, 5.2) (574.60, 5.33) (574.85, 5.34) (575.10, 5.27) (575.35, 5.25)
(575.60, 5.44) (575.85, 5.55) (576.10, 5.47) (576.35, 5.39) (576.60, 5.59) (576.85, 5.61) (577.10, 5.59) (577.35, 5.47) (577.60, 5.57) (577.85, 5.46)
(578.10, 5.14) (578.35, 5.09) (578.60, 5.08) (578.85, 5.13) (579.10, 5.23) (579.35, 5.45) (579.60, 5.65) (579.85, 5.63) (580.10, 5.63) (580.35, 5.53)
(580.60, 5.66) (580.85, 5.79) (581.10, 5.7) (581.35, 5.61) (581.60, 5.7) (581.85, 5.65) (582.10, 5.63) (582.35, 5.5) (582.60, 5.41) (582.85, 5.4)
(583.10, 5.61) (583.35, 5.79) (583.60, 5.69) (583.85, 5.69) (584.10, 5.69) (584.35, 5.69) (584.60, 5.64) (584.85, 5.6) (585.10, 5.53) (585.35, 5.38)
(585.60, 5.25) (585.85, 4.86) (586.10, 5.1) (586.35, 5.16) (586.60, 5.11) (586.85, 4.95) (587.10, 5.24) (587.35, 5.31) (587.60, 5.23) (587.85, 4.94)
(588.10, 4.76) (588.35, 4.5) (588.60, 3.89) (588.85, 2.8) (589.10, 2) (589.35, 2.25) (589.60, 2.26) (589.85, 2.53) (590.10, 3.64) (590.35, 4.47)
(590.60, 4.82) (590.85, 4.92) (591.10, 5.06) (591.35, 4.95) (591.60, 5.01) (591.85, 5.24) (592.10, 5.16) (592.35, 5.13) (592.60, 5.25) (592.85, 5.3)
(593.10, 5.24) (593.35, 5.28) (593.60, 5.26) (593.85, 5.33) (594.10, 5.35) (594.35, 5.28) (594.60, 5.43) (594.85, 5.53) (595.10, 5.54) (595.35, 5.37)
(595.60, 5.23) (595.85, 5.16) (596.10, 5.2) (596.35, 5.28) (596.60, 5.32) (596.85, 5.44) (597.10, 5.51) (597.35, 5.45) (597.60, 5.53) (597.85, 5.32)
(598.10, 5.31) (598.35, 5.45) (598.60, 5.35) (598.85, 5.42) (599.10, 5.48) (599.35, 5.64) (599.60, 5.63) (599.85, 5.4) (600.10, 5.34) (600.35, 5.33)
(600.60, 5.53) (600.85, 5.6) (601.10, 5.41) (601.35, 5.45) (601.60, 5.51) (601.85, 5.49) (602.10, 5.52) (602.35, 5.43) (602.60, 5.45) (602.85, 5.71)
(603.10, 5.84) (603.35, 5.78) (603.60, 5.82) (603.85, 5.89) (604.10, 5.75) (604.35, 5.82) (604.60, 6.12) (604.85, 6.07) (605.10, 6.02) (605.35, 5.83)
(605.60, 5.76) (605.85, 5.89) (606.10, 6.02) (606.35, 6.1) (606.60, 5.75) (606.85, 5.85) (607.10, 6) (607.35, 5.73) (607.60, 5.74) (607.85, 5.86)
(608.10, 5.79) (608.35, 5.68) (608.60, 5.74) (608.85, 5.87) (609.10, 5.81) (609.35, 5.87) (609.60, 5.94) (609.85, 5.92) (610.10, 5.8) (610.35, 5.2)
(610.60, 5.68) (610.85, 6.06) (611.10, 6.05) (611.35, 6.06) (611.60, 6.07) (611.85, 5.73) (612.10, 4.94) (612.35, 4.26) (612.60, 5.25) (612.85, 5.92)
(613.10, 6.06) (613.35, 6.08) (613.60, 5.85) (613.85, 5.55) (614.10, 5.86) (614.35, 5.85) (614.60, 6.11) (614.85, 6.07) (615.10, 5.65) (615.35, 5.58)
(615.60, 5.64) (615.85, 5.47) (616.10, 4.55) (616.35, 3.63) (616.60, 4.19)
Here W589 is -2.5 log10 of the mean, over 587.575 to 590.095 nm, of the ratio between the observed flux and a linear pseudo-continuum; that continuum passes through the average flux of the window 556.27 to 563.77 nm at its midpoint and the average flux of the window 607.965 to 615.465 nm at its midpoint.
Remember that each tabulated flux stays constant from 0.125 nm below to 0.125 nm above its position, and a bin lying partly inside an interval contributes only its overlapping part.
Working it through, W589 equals 0.45 mag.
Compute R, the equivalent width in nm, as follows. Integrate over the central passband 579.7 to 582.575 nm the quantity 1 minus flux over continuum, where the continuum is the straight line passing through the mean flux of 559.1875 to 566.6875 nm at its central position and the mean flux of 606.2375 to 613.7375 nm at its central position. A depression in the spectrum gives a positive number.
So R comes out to -0.27 nm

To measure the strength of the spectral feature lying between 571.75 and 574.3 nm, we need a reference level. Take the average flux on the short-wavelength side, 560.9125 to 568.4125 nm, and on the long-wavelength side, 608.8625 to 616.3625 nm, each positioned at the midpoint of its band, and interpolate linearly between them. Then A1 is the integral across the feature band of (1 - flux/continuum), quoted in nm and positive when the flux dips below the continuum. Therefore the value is -0.15 nm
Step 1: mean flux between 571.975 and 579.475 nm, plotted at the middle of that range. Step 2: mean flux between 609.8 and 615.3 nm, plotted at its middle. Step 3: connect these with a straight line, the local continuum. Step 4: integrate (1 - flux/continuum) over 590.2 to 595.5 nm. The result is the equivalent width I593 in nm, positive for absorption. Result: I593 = 0.332 nm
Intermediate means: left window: 5.35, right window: 5.72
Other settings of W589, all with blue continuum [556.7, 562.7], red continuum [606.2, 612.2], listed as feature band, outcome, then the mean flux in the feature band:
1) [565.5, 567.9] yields -0.06 mag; 4.98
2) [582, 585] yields -0.09 mag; 5.61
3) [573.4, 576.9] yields -0.10 mag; 5.4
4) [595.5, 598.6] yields 0.03 mag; 5.35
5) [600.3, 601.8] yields 0.02 mag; 5.48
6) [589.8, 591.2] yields 0.23 mag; 4.32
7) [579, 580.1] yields -0.10 mag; 5.51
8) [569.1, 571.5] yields -0.04 mag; 4.99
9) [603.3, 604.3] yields -0.03 mag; 5.81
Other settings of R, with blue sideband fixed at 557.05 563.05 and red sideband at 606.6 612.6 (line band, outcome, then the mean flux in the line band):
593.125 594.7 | 0.009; 5.31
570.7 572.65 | -0.136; 5.16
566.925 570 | -0.196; 5.05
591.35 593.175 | 0.046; 5.17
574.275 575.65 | -0.113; 5.3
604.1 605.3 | -0.079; 5.97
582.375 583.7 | -0.125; 5.57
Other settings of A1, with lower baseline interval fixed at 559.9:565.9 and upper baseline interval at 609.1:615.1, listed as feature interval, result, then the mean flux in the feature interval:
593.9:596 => 0.02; 5.36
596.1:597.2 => 0.02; 5.36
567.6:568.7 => -0.03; 5.06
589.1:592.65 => 0.74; 4.23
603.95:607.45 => -0.18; 5.91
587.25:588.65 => 0.13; 4.81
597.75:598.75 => 0.02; 5.36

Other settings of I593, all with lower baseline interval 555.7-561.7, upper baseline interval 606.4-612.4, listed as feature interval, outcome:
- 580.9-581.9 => -0.11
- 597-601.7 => 0.05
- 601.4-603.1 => 0.01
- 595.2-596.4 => 0.04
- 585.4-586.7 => 0.02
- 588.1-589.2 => 0.37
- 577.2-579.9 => -0.17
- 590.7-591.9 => 0.07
